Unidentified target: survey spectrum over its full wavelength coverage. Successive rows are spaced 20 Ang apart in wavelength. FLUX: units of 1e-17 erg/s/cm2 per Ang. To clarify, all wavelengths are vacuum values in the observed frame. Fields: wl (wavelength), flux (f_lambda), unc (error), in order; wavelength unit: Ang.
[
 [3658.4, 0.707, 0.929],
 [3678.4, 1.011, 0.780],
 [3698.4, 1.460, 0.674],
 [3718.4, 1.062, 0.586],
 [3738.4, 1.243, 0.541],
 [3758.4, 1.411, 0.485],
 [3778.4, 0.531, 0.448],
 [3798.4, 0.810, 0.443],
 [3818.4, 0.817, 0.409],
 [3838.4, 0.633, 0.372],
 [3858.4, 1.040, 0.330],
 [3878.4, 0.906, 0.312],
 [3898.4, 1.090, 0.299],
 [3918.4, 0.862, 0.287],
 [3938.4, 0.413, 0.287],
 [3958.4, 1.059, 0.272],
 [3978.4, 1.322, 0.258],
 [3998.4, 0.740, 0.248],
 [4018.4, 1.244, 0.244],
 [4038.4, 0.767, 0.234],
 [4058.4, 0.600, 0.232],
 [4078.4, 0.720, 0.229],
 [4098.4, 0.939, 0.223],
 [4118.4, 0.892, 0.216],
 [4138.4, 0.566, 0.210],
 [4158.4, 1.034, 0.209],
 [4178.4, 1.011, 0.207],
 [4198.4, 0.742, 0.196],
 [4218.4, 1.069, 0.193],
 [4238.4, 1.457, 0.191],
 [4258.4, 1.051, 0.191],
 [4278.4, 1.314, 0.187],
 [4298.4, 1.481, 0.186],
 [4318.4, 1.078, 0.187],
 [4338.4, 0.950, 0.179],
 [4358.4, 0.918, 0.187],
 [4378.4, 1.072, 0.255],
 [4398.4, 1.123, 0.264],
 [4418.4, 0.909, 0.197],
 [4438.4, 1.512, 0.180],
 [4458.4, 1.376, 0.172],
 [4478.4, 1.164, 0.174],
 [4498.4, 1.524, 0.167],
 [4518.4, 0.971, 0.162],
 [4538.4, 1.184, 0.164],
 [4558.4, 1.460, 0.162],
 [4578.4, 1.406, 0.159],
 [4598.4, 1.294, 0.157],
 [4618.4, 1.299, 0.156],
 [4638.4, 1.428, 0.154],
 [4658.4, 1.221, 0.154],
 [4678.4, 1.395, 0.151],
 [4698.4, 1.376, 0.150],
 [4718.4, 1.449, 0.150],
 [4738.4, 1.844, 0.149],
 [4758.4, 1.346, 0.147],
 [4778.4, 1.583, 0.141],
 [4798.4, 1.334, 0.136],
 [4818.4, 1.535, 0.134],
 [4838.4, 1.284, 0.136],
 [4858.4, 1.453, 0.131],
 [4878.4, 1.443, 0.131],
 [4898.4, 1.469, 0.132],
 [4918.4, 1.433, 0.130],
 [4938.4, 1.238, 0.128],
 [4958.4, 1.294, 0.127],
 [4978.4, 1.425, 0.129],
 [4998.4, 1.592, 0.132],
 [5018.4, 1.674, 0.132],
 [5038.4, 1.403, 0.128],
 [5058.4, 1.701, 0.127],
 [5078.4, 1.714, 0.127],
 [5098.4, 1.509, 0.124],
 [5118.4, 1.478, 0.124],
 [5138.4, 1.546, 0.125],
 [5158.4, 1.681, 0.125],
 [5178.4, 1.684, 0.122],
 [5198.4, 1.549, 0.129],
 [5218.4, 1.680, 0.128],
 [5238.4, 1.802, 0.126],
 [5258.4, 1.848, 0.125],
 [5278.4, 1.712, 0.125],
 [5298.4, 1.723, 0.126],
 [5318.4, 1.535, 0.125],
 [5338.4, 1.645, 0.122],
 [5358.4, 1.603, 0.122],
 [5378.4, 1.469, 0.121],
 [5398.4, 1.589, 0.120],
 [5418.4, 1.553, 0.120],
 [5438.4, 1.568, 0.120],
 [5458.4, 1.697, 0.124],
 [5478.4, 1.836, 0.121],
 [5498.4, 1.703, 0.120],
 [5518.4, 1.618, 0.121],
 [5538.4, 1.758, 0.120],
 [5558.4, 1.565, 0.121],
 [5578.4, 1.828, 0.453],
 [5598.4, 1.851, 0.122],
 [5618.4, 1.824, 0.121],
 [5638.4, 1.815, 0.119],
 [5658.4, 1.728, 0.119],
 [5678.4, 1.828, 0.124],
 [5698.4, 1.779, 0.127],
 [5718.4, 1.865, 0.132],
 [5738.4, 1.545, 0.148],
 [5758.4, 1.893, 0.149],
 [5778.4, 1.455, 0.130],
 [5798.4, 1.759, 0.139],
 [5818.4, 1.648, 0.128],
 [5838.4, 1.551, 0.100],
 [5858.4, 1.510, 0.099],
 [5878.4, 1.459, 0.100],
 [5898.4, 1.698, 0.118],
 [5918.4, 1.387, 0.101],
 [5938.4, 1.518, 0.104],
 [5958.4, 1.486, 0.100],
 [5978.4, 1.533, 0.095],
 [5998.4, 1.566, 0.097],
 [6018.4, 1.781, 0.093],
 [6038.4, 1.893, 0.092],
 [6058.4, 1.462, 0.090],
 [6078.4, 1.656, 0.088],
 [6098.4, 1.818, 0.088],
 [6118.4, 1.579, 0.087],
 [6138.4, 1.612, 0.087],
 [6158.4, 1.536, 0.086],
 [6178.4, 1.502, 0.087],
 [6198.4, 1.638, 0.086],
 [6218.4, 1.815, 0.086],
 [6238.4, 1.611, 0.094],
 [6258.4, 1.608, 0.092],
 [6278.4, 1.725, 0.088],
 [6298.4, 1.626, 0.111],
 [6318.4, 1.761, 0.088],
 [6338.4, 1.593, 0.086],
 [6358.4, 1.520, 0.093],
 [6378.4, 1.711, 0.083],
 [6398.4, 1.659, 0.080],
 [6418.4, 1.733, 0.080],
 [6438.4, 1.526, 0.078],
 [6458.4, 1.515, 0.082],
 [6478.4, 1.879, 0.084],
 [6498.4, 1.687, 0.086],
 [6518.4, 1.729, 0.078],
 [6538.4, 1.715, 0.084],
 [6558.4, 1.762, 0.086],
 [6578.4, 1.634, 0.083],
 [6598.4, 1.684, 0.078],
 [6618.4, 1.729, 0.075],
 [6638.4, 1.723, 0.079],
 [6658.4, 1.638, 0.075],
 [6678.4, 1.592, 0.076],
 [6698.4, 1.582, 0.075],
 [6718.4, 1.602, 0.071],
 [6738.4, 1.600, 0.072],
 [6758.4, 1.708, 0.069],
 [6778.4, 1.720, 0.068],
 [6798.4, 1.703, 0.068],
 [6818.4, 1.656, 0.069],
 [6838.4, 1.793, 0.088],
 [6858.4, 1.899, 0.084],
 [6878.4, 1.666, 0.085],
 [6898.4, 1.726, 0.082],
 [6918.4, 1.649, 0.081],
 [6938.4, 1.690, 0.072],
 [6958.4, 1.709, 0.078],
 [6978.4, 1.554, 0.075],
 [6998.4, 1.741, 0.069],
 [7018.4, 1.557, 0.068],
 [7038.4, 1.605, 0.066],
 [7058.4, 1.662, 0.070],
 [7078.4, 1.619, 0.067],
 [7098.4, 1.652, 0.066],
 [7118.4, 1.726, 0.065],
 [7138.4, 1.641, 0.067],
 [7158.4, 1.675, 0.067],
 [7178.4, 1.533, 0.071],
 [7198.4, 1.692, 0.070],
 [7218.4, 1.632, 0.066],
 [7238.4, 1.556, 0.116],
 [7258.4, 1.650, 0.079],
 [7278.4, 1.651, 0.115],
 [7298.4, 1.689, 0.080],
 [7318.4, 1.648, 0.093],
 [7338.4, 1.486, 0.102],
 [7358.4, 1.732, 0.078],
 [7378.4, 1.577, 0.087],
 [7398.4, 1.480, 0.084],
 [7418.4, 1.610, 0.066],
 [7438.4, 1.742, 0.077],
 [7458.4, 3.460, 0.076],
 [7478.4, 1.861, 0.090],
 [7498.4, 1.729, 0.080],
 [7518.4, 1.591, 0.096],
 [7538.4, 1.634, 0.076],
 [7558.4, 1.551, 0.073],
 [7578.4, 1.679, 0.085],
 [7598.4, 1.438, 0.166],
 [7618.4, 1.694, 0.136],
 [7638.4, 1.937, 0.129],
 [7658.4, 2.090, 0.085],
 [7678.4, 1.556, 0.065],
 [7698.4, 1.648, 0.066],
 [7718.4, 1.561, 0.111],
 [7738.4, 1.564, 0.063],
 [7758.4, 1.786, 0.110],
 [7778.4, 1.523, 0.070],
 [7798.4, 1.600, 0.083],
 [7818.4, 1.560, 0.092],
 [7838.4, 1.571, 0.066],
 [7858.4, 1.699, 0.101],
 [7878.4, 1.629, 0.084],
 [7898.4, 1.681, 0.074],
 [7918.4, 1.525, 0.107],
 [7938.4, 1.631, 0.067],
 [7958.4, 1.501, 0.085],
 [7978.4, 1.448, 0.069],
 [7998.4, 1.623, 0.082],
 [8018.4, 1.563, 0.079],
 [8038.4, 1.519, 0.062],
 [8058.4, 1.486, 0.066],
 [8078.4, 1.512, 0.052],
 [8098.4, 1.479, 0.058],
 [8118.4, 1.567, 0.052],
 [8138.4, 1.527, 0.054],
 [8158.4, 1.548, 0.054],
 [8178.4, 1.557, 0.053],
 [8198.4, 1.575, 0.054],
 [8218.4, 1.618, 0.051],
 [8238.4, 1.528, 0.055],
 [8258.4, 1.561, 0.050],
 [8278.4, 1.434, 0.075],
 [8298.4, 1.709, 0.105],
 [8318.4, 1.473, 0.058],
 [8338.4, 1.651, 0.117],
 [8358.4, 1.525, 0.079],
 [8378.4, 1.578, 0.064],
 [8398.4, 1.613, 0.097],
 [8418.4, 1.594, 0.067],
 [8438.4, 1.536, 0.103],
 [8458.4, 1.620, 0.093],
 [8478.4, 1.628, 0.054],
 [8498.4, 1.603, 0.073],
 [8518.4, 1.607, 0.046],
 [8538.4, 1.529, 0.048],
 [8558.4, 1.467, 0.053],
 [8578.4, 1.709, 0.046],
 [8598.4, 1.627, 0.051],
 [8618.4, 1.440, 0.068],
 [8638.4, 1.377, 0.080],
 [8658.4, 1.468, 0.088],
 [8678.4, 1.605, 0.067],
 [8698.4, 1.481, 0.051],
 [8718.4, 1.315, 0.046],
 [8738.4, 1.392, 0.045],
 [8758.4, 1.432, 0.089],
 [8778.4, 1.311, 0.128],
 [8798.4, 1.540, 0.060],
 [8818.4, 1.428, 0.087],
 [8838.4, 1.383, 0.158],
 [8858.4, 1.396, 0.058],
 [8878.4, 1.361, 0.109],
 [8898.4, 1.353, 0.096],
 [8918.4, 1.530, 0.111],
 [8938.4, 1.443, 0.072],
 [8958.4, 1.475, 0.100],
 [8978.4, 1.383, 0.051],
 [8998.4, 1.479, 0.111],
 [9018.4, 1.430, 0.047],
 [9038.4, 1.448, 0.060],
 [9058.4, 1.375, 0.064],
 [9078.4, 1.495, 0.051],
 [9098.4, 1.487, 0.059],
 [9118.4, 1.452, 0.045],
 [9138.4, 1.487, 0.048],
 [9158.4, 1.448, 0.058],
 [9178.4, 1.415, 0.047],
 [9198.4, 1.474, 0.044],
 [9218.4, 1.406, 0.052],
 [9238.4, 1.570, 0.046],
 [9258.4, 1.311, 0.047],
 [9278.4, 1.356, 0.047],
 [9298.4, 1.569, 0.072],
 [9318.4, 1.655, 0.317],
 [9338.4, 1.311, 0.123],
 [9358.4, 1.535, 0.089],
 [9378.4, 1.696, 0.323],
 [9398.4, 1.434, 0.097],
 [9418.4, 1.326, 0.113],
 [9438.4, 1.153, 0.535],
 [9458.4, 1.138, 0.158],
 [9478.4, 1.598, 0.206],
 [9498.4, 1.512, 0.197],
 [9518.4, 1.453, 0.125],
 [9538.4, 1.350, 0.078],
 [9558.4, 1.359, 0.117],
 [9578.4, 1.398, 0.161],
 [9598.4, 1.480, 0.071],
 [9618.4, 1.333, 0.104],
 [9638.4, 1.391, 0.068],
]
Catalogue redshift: 0.137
